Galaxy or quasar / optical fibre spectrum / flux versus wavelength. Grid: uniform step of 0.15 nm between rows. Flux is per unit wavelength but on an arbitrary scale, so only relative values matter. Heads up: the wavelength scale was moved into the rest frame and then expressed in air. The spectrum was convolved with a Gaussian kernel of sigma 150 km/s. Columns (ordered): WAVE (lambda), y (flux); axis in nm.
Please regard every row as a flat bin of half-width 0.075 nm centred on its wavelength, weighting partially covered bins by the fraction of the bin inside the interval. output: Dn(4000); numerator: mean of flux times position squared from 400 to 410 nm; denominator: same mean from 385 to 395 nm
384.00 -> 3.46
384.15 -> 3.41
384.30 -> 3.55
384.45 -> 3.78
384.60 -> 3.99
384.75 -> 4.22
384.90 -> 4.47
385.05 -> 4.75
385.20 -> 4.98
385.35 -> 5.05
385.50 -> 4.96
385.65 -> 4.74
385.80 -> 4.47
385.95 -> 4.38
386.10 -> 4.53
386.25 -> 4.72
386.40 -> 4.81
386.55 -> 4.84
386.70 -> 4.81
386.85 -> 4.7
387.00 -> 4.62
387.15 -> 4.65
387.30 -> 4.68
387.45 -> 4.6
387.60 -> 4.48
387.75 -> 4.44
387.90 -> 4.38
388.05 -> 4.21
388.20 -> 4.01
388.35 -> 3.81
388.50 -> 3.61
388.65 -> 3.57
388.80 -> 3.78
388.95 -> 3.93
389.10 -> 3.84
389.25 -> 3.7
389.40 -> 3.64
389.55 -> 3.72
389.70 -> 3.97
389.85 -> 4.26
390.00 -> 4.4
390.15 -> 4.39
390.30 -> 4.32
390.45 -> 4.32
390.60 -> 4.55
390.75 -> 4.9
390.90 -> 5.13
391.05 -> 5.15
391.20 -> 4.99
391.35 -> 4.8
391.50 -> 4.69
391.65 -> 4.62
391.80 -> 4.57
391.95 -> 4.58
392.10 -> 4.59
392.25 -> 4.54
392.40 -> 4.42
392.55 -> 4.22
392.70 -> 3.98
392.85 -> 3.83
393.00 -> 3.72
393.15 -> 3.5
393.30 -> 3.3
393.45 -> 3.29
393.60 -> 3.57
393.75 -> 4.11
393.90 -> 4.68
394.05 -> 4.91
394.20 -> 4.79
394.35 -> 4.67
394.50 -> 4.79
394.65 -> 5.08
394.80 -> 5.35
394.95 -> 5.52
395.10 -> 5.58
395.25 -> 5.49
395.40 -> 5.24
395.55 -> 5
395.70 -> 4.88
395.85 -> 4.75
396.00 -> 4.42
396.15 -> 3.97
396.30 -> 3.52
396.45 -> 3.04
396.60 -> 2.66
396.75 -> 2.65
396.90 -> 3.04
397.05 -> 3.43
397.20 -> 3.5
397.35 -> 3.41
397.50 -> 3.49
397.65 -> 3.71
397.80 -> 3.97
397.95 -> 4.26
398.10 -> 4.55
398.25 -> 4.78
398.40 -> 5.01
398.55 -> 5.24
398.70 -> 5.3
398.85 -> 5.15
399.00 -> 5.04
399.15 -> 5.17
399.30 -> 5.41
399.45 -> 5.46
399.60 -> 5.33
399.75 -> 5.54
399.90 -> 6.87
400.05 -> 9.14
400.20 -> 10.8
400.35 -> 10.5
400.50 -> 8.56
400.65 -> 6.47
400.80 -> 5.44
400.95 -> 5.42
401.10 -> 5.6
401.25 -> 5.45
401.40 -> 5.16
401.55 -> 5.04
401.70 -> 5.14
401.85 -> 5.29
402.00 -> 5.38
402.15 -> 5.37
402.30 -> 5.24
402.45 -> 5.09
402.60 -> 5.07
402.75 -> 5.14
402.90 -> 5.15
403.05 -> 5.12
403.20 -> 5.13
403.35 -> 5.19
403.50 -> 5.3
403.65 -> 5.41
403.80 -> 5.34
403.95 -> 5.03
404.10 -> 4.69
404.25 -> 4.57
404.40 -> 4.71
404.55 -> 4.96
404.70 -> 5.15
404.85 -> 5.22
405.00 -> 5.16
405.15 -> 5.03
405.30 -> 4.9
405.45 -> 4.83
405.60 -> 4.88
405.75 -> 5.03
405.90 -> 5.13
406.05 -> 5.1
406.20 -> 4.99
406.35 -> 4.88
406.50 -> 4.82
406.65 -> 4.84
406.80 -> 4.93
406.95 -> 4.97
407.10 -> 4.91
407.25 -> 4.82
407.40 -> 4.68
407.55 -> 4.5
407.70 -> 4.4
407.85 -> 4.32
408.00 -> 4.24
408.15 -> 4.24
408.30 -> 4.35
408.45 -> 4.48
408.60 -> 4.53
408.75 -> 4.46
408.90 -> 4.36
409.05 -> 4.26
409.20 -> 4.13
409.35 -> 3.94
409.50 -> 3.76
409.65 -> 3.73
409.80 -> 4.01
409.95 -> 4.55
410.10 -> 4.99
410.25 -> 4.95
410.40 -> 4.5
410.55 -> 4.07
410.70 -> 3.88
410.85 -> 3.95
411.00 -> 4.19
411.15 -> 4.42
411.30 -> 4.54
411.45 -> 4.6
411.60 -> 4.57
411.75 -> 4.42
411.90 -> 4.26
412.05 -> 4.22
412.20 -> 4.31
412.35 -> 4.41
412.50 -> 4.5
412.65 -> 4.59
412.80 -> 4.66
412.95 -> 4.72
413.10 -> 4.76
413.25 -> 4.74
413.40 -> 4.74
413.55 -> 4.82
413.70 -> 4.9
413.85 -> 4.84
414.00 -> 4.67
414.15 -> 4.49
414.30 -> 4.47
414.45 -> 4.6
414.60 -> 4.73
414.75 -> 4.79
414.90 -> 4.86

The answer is 1.26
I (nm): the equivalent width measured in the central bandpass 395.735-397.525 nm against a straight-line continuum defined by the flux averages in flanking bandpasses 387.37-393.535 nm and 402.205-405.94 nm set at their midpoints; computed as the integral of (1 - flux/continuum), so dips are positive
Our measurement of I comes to 0.42 nm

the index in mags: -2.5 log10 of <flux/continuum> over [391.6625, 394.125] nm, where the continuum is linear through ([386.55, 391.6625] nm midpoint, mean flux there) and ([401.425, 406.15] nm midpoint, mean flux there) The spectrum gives 0.10 mag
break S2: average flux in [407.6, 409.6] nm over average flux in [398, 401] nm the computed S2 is 0.7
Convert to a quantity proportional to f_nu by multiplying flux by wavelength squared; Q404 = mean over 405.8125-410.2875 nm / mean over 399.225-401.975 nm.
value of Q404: 0.73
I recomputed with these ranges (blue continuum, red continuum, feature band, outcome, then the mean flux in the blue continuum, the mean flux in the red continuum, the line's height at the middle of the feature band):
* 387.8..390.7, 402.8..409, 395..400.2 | -0.34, 4.03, 4.85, 4.44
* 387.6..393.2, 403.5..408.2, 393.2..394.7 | 0.04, 4.25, 4.87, 4.39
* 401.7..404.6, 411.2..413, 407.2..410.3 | 0.24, 5.12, 4.48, 4.72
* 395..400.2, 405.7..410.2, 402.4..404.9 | -0.24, 4.74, 4.54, 4.63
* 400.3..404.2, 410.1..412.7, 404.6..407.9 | 0.11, 5.57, 4.39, 5.05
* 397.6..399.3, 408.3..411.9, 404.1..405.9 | -0.17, 4.79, 4.32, 4.52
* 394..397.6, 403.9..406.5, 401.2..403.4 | -0.21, 4.29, 4.95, 4.75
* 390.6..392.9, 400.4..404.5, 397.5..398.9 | 0.13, 4.61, 5.38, 5.07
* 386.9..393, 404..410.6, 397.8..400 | -0.36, 4.32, 4.64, 4.48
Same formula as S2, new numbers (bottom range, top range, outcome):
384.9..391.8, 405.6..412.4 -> 1.01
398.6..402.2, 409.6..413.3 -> 0.72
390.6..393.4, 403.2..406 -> 1.14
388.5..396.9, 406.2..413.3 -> 1.04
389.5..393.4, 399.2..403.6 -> 1.37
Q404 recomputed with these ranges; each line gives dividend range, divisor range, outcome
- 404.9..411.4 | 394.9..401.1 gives 0.93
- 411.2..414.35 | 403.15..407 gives 0.95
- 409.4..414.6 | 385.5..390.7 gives 1.17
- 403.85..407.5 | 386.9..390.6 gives 1.29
